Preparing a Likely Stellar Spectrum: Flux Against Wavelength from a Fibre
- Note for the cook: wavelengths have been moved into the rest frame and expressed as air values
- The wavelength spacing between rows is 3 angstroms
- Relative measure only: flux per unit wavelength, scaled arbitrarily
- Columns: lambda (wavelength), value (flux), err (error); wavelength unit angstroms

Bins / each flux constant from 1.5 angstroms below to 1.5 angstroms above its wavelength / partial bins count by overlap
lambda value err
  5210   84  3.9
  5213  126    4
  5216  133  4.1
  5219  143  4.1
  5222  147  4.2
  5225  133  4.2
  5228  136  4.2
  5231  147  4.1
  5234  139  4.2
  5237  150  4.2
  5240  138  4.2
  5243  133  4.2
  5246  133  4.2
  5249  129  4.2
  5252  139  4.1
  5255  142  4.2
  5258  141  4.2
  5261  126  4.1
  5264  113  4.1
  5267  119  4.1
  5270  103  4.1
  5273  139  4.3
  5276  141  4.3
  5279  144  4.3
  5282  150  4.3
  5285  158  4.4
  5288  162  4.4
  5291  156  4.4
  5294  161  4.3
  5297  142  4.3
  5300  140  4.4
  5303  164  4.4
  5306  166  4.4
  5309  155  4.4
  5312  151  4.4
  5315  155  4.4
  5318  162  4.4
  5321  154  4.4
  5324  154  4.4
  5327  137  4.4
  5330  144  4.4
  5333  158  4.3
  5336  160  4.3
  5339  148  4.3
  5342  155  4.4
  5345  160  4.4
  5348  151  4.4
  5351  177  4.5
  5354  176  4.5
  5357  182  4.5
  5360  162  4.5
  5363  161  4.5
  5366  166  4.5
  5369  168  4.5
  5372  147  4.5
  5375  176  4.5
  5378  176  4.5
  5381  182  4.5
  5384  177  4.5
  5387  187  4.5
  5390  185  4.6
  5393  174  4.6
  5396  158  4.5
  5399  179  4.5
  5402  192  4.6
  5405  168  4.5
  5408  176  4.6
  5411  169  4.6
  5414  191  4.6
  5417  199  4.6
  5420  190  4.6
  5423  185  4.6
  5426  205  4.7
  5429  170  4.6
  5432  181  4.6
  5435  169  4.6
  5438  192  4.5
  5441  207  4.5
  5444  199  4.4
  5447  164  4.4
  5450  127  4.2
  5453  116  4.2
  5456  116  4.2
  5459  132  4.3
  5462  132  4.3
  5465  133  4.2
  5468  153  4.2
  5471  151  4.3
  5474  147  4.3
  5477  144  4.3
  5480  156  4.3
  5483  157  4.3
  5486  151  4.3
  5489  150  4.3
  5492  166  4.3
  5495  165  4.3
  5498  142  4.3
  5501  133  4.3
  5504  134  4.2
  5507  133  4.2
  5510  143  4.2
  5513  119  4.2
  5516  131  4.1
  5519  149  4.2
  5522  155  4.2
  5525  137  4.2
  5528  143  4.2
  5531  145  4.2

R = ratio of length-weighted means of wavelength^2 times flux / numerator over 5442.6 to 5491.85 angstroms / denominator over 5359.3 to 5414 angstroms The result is 0.87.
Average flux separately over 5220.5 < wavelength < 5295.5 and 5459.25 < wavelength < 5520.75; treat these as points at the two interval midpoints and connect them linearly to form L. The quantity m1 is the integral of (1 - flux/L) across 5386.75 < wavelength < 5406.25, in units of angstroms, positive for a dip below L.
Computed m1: -4.79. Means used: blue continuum 139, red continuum 144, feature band 177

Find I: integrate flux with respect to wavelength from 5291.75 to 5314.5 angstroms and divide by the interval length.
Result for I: 154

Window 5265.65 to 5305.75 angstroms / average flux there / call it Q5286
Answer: 145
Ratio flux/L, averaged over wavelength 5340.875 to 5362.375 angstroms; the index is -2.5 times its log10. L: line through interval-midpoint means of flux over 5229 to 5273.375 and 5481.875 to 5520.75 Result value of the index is -0.21 mag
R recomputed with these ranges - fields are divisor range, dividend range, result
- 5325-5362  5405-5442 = 1.20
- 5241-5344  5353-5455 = 1.26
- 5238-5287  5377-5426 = 1.42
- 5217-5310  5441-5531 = 1.11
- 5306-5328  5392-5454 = 1.20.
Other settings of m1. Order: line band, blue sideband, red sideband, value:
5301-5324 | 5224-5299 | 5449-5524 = -3.0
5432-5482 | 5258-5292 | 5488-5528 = -4.2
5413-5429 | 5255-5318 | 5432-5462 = -3.7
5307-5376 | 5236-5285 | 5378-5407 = 0.8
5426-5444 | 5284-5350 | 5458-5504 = -4.5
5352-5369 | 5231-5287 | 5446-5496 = -3.6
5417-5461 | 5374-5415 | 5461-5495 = -1.4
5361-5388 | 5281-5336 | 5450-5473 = -4.8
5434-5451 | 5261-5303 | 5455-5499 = -3.8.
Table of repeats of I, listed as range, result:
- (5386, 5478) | 167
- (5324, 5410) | 167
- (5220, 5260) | 139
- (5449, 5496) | 143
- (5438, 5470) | 150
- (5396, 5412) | 175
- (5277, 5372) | 157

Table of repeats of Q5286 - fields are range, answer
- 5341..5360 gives 167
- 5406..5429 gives 186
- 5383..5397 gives 177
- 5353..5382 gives 169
